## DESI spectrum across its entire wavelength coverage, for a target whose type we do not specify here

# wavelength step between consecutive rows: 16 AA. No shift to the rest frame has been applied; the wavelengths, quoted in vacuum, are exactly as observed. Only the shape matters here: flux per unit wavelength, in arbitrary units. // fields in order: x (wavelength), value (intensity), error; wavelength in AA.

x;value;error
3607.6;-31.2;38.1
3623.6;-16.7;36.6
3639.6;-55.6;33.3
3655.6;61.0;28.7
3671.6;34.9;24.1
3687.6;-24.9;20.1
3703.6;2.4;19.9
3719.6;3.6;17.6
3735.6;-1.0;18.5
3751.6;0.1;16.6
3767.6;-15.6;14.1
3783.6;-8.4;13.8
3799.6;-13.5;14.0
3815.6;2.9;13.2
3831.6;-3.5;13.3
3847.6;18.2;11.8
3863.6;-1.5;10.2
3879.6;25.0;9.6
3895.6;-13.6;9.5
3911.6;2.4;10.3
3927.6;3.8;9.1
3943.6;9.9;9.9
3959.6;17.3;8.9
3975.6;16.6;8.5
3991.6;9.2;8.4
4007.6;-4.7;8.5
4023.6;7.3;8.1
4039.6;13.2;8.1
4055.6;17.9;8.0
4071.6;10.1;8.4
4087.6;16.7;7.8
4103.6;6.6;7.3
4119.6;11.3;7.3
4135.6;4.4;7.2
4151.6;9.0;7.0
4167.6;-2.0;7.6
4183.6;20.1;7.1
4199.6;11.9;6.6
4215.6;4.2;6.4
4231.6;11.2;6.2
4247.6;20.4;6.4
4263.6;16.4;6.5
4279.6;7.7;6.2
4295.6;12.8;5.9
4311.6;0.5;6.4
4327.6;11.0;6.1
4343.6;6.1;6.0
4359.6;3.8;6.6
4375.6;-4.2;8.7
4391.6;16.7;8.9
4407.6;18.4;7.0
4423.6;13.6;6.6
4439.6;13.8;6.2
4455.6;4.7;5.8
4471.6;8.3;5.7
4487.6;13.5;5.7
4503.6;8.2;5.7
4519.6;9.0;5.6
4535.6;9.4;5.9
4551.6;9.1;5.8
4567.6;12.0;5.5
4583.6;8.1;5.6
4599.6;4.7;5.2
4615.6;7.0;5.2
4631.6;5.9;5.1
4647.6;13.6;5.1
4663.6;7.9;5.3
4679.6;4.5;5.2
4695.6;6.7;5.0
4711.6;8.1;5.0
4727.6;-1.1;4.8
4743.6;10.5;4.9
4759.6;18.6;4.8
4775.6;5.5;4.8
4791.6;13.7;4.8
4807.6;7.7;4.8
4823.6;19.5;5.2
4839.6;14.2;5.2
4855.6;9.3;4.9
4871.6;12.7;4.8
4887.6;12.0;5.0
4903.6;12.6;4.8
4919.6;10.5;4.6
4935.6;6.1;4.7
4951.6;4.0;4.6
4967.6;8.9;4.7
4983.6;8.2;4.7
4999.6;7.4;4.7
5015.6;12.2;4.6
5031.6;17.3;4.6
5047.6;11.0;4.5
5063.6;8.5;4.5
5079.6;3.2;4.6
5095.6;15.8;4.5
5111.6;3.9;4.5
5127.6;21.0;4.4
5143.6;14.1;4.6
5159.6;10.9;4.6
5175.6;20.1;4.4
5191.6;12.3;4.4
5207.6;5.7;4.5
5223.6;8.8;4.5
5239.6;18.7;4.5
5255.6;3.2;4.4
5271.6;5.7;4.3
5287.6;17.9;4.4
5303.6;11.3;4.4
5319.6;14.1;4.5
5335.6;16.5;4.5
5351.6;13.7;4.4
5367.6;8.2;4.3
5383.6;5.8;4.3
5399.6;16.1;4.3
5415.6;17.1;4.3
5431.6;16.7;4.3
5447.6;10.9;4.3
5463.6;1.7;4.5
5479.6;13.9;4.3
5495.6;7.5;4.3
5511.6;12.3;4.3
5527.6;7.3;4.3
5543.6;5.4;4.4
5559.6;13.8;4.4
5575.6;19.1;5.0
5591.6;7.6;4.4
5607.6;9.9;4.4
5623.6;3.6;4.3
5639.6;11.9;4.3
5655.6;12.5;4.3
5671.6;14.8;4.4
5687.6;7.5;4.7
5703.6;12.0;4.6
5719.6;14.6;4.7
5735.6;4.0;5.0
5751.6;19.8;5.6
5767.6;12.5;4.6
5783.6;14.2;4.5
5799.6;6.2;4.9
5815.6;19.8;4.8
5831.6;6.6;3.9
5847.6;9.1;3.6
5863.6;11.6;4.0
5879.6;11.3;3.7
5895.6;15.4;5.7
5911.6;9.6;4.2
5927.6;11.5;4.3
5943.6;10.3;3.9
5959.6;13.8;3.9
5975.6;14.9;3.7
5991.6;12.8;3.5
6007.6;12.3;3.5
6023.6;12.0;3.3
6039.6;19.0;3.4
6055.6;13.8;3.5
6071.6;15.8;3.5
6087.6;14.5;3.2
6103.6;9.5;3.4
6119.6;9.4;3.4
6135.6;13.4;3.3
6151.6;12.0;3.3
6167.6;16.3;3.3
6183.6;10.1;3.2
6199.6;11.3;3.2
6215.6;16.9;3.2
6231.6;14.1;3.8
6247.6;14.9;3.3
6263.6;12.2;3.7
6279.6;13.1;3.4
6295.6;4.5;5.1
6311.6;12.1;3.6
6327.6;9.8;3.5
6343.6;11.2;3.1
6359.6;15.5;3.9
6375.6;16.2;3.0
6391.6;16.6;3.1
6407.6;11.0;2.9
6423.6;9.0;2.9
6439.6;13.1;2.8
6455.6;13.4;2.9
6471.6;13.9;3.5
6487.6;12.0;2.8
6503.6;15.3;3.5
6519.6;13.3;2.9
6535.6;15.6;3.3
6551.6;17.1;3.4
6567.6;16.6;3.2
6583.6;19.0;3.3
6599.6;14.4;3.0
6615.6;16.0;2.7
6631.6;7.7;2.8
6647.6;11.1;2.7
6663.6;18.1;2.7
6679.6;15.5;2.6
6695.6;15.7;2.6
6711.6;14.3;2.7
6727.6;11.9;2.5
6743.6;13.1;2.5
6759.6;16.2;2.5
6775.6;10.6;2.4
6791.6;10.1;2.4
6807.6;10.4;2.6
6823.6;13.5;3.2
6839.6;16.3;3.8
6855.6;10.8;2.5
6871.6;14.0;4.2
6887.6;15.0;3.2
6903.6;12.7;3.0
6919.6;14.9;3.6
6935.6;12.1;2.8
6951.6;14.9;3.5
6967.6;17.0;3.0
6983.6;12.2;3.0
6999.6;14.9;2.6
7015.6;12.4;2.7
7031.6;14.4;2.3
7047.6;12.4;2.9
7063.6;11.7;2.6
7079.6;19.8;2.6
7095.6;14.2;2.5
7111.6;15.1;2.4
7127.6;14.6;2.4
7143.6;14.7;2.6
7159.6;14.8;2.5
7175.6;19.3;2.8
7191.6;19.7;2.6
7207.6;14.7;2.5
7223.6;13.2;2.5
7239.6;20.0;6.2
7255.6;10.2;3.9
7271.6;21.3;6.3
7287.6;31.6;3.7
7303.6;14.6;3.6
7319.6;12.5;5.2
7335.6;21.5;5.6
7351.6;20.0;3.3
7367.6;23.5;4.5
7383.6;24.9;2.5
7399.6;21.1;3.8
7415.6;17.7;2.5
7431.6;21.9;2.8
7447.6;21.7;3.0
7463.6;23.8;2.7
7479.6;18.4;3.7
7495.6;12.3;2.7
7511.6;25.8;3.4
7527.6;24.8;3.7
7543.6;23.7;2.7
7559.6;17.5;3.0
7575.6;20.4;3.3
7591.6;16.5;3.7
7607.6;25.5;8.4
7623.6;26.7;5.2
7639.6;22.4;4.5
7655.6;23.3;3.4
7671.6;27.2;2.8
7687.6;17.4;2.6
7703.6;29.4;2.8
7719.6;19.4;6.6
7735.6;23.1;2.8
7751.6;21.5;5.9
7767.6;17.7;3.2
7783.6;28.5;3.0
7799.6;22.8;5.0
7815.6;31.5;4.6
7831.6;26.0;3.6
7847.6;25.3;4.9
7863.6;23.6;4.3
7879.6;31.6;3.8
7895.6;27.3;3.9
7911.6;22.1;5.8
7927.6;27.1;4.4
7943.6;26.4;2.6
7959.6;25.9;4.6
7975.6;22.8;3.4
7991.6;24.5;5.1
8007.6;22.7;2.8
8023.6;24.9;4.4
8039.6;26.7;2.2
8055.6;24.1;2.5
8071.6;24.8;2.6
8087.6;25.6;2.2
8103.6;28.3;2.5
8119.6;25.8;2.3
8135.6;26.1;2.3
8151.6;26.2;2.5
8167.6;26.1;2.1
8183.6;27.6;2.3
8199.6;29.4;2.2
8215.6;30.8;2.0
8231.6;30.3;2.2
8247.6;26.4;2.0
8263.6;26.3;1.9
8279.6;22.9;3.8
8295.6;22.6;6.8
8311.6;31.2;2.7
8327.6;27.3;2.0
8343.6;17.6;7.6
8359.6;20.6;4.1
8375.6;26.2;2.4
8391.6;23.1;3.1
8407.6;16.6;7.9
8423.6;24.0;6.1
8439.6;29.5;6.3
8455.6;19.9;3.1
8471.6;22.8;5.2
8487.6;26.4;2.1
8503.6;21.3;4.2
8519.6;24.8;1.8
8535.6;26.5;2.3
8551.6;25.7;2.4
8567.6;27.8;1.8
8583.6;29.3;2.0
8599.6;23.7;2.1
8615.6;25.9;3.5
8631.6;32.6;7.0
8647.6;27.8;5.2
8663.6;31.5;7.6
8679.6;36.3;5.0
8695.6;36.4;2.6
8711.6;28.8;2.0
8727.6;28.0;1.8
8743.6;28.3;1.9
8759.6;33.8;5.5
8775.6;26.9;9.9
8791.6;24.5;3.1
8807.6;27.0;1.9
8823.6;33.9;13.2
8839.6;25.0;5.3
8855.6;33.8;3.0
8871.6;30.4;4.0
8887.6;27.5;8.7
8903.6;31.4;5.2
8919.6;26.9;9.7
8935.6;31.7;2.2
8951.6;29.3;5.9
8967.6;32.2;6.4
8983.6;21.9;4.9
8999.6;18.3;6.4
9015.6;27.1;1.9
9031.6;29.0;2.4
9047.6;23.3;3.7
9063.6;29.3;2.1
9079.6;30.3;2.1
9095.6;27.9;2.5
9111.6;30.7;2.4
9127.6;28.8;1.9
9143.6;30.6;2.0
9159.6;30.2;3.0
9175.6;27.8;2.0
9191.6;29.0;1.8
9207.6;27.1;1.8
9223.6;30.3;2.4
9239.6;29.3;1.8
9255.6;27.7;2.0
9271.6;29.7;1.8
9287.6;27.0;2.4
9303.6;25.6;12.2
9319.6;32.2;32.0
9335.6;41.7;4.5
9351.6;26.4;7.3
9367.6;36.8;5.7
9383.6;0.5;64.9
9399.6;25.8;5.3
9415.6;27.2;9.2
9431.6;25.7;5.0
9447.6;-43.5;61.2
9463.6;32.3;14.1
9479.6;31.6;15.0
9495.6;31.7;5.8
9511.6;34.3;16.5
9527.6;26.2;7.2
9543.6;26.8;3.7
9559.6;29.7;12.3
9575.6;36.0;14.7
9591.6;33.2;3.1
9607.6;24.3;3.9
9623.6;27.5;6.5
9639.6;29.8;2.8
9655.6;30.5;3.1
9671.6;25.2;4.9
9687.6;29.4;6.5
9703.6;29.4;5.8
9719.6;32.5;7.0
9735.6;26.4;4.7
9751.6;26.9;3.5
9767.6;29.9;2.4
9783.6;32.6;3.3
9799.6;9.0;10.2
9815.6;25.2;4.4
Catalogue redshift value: 0.953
